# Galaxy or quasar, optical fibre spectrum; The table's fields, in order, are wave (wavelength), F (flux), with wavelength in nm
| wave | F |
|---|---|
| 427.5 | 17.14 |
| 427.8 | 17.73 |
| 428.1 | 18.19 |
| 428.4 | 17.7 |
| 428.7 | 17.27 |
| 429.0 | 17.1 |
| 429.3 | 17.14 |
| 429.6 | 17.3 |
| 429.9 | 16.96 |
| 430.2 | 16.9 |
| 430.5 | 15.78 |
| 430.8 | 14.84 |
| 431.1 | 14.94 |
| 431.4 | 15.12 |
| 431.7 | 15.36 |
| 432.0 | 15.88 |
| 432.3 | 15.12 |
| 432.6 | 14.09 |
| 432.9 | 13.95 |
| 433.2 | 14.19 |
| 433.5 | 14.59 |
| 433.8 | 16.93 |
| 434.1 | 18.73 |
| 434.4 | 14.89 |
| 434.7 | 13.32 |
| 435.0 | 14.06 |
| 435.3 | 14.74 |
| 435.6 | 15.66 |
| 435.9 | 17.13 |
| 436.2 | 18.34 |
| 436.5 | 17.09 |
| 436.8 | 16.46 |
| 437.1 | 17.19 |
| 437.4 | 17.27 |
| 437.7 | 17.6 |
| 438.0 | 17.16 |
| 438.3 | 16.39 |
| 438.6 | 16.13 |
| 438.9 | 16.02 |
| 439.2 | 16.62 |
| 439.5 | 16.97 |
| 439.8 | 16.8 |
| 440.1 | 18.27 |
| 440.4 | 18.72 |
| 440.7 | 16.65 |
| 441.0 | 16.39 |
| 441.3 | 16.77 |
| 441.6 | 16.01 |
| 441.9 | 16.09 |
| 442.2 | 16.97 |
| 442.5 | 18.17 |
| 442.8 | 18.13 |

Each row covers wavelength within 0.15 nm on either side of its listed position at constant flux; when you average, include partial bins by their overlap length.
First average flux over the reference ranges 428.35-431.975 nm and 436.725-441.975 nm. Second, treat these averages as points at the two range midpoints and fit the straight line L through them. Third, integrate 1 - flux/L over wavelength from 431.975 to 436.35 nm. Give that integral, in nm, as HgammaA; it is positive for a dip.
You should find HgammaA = 0.30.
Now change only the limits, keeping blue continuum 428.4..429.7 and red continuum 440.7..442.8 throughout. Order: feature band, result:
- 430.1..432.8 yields 0.30 nm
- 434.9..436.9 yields 0.09 nm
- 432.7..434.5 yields 0.17 nm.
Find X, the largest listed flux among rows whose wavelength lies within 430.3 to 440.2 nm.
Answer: 18.73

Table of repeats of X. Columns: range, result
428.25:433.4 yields 17.7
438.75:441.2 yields 18.72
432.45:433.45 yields 14.19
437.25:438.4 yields 17.6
